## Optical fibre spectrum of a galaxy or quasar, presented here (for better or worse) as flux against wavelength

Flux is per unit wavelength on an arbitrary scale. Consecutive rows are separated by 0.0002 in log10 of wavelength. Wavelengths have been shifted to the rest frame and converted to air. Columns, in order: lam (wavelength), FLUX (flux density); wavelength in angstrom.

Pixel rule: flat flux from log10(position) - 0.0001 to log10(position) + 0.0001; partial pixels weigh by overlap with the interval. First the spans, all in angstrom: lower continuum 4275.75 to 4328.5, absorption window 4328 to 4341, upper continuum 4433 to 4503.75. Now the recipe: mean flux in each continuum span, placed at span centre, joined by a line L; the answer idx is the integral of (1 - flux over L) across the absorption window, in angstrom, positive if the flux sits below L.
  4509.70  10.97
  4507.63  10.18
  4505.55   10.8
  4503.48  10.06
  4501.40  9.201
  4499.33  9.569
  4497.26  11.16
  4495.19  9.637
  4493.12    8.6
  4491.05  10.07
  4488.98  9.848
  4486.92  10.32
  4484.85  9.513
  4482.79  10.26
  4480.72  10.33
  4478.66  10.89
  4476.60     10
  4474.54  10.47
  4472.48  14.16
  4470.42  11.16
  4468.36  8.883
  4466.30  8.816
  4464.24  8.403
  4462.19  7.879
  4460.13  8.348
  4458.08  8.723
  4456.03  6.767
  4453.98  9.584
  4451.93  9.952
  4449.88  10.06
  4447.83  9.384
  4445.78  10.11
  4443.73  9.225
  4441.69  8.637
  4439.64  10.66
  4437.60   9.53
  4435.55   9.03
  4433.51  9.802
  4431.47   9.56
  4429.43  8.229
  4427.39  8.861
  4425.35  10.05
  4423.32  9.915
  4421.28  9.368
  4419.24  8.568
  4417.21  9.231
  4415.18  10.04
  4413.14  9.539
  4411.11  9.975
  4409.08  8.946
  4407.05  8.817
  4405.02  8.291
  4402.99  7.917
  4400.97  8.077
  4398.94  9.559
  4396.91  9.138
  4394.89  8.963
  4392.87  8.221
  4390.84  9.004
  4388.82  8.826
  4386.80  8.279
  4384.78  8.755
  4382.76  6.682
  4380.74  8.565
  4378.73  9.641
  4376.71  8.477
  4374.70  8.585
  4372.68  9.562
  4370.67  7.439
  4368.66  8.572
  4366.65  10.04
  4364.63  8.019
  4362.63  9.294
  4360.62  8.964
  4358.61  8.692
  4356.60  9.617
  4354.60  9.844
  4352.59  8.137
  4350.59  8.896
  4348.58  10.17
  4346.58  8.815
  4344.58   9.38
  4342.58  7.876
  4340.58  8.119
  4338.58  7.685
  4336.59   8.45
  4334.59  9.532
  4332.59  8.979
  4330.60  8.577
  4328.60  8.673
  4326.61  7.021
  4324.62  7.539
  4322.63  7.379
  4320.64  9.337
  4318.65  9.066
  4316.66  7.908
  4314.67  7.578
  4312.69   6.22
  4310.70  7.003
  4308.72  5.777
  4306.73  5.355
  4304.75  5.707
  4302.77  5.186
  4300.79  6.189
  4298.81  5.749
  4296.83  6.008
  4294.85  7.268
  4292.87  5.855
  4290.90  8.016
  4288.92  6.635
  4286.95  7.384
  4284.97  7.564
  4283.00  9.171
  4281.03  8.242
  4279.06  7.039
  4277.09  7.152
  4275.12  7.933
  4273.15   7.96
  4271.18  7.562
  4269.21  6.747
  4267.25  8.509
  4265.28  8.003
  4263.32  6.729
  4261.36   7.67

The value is -1.71 angstrom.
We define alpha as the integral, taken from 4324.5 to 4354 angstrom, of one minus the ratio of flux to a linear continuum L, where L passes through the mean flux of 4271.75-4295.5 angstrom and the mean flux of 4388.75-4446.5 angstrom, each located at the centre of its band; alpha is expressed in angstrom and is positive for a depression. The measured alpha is -1.3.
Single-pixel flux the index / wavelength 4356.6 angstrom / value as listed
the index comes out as 9.617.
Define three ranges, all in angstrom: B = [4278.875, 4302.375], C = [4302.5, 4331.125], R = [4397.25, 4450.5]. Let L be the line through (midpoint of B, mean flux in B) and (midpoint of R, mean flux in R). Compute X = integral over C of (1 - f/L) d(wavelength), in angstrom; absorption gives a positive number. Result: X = 0.9 angstrom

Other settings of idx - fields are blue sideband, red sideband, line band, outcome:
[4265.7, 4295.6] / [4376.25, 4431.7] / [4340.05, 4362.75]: -1.8 angstrom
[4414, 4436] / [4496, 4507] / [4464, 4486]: -1.0 angstrom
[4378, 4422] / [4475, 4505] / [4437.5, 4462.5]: 0.8 angstrom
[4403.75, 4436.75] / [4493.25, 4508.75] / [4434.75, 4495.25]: 0.2 angstrom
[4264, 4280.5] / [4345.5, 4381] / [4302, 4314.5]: 3.3 angstrom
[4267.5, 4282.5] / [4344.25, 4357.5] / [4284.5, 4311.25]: 5.7 angstrom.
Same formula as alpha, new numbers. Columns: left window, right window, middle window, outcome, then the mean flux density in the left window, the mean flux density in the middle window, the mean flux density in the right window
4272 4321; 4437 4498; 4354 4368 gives -1.9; 7.06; 9.18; 9.71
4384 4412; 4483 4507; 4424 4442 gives -0.5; 8.76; 9.41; 9.91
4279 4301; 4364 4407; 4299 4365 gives -1.7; 7.13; 8.01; 8.61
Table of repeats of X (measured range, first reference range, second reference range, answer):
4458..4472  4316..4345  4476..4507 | 0.9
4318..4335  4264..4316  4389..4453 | -1.7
